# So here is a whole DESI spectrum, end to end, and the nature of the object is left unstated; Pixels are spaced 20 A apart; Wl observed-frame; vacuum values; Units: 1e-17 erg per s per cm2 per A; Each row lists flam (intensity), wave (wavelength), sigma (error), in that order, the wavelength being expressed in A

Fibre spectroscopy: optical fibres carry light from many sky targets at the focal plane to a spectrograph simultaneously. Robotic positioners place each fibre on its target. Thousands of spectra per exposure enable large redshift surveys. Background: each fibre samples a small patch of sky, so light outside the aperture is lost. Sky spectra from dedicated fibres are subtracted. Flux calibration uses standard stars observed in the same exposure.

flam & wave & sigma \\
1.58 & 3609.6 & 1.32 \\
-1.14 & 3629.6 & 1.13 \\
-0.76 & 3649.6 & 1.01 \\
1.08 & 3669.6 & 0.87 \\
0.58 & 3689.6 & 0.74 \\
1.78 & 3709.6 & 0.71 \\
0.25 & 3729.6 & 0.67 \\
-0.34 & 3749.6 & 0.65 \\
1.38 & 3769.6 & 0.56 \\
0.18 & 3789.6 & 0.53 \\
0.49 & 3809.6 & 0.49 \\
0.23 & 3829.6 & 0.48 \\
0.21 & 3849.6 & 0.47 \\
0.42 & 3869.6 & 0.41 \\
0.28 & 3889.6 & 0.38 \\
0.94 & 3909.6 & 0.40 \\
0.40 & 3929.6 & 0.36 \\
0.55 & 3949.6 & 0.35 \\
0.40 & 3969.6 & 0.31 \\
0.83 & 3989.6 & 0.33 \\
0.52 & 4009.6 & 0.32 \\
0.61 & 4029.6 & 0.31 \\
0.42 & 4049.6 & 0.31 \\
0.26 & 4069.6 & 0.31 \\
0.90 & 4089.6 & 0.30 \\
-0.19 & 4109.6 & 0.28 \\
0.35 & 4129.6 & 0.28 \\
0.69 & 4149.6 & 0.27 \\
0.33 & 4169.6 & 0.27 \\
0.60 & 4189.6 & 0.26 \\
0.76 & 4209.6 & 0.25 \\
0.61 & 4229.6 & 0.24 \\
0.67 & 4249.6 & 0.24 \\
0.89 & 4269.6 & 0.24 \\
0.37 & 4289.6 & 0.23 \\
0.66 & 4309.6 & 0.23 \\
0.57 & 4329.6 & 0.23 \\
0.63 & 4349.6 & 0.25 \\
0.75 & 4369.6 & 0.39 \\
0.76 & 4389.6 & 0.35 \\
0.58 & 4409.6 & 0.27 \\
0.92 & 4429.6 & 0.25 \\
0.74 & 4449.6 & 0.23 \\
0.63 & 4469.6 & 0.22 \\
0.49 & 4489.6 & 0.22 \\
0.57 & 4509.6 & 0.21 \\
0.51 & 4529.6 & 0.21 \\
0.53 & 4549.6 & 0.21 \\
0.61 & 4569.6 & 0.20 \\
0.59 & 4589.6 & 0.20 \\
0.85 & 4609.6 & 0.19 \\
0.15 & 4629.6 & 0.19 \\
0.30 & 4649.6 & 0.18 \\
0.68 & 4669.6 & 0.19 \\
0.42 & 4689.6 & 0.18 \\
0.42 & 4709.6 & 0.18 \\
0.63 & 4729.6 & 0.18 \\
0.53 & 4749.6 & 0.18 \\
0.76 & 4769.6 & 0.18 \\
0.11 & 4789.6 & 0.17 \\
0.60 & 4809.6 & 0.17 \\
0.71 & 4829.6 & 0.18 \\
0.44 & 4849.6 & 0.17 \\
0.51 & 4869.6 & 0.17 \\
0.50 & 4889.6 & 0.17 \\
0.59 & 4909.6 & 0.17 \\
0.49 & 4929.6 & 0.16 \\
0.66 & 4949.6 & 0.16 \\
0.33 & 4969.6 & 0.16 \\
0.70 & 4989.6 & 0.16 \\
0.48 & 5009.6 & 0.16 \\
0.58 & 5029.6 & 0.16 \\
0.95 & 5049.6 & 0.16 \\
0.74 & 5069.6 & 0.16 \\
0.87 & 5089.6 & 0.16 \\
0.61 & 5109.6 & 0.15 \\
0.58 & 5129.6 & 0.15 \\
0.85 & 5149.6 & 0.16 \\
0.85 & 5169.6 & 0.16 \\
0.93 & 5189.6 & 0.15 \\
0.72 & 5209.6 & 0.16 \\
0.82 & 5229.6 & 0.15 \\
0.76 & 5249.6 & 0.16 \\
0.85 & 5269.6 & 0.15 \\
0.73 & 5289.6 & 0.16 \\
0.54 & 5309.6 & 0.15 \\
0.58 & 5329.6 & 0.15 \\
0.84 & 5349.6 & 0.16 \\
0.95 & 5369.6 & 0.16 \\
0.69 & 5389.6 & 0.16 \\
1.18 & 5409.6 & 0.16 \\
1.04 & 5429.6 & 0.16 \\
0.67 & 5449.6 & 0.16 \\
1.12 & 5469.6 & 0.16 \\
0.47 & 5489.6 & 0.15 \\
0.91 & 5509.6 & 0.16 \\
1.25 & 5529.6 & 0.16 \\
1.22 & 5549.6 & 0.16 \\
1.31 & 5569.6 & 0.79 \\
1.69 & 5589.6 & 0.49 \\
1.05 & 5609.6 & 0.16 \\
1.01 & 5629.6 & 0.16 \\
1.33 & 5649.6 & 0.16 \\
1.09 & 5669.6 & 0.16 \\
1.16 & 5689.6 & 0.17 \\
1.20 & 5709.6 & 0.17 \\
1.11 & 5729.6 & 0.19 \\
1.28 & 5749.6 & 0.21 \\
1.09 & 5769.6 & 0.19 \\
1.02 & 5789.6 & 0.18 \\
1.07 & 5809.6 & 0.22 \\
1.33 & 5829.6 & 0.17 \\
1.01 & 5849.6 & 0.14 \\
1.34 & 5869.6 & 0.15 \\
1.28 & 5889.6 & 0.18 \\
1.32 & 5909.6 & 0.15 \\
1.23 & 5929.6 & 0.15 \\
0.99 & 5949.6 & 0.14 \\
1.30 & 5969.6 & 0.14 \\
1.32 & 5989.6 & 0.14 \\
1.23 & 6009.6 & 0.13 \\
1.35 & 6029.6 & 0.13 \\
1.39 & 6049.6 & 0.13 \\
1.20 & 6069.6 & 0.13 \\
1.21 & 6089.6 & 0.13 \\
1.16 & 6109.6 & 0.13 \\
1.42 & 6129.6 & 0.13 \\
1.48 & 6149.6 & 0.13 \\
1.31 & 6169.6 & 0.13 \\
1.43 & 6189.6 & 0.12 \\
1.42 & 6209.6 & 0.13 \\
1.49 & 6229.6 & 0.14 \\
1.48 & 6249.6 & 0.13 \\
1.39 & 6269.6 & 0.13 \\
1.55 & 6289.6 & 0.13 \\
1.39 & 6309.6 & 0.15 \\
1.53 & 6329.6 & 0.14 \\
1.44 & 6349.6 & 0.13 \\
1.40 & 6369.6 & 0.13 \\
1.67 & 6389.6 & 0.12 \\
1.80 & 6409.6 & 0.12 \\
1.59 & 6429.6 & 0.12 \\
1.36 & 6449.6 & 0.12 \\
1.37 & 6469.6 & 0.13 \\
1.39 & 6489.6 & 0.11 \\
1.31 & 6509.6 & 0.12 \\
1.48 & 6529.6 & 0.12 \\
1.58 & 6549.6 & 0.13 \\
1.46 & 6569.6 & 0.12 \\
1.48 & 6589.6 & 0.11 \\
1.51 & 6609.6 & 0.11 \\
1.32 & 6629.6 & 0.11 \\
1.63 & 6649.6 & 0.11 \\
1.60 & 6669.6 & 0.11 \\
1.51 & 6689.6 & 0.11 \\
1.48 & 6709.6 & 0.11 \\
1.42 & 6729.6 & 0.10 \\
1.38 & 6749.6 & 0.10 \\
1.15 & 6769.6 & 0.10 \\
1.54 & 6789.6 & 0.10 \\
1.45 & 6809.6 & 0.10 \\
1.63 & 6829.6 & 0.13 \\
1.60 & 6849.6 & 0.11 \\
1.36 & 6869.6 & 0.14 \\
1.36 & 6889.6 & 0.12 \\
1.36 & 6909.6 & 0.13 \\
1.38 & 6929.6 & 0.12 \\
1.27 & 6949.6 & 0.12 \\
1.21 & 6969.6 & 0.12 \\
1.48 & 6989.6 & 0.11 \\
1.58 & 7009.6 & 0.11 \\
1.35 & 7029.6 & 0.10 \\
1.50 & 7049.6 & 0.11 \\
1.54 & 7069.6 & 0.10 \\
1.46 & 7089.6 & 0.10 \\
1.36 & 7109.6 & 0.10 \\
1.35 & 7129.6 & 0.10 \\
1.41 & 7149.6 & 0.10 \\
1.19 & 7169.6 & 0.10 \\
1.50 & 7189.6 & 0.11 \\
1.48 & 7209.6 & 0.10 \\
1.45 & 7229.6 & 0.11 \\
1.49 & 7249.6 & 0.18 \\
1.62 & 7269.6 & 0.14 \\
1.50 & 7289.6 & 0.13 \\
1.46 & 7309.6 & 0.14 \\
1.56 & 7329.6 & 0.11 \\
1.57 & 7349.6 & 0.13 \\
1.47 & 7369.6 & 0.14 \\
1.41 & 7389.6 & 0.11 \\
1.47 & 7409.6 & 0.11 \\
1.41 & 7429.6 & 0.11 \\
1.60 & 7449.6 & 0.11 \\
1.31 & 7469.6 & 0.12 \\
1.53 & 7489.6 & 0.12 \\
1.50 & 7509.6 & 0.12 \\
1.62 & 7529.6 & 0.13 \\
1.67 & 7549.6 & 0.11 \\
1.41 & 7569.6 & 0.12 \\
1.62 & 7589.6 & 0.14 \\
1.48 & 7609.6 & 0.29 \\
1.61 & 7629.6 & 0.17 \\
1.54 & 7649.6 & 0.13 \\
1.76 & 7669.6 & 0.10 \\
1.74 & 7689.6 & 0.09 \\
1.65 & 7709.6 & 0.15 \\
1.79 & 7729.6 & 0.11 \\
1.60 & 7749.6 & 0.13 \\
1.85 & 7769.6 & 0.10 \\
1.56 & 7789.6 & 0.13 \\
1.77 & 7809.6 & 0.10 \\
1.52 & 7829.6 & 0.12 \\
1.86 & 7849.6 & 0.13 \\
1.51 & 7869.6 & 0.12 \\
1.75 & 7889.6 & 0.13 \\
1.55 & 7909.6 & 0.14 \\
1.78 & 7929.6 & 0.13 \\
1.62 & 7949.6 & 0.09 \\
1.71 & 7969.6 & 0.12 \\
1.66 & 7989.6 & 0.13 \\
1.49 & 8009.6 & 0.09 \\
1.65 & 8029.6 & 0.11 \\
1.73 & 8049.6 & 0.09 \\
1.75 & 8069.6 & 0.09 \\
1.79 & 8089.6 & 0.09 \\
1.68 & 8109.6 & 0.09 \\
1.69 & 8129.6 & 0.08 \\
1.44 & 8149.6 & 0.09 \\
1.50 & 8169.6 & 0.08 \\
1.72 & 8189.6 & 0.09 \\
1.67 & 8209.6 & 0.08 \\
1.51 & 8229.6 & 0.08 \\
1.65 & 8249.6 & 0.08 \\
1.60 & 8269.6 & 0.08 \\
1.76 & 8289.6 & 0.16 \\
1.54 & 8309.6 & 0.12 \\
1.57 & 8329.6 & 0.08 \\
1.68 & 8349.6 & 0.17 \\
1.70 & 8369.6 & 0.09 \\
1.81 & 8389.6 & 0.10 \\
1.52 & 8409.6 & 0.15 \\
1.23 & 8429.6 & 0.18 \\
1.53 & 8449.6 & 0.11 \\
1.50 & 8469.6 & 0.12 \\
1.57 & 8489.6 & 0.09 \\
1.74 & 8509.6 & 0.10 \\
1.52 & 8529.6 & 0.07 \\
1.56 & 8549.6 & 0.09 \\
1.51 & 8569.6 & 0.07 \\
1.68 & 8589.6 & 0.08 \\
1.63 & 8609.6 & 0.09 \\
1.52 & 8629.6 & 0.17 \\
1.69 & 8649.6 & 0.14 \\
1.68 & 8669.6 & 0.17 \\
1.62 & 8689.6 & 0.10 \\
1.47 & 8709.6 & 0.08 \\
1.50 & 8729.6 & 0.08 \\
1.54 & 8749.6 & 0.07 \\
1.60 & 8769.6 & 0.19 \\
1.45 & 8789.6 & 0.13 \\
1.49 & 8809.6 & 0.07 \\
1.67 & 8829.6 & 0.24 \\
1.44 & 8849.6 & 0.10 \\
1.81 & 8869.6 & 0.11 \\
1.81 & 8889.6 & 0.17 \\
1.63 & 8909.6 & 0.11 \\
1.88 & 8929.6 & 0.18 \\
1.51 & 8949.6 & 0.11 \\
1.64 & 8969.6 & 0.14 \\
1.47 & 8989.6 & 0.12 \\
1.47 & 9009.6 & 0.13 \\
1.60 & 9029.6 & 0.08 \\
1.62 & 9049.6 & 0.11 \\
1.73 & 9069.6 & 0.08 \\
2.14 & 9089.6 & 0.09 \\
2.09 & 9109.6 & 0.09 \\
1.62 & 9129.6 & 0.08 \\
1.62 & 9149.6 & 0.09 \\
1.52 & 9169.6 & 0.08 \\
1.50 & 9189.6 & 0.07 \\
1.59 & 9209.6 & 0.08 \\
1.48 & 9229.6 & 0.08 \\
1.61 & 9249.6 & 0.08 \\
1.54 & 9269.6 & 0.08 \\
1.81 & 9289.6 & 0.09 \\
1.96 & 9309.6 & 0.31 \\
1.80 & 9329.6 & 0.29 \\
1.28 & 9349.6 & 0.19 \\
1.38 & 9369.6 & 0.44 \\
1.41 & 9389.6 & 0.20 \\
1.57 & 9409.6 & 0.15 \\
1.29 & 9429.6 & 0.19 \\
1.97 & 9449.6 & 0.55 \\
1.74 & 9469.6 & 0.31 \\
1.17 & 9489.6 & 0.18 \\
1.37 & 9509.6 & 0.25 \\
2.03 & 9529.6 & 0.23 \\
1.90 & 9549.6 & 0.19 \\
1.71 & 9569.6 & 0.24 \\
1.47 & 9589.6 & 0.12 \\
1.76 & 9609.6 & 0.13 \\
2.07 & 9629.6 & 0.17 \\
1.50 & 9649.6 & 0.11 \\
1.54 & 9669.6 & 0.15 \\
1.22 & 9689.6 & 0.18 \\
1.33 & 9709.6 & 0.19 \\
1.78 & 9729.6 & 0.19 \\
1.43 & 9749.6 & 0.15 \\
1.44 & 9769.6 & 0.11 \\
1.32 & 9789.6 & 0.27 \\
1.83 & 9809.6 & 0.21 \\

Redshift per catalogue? 0.38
